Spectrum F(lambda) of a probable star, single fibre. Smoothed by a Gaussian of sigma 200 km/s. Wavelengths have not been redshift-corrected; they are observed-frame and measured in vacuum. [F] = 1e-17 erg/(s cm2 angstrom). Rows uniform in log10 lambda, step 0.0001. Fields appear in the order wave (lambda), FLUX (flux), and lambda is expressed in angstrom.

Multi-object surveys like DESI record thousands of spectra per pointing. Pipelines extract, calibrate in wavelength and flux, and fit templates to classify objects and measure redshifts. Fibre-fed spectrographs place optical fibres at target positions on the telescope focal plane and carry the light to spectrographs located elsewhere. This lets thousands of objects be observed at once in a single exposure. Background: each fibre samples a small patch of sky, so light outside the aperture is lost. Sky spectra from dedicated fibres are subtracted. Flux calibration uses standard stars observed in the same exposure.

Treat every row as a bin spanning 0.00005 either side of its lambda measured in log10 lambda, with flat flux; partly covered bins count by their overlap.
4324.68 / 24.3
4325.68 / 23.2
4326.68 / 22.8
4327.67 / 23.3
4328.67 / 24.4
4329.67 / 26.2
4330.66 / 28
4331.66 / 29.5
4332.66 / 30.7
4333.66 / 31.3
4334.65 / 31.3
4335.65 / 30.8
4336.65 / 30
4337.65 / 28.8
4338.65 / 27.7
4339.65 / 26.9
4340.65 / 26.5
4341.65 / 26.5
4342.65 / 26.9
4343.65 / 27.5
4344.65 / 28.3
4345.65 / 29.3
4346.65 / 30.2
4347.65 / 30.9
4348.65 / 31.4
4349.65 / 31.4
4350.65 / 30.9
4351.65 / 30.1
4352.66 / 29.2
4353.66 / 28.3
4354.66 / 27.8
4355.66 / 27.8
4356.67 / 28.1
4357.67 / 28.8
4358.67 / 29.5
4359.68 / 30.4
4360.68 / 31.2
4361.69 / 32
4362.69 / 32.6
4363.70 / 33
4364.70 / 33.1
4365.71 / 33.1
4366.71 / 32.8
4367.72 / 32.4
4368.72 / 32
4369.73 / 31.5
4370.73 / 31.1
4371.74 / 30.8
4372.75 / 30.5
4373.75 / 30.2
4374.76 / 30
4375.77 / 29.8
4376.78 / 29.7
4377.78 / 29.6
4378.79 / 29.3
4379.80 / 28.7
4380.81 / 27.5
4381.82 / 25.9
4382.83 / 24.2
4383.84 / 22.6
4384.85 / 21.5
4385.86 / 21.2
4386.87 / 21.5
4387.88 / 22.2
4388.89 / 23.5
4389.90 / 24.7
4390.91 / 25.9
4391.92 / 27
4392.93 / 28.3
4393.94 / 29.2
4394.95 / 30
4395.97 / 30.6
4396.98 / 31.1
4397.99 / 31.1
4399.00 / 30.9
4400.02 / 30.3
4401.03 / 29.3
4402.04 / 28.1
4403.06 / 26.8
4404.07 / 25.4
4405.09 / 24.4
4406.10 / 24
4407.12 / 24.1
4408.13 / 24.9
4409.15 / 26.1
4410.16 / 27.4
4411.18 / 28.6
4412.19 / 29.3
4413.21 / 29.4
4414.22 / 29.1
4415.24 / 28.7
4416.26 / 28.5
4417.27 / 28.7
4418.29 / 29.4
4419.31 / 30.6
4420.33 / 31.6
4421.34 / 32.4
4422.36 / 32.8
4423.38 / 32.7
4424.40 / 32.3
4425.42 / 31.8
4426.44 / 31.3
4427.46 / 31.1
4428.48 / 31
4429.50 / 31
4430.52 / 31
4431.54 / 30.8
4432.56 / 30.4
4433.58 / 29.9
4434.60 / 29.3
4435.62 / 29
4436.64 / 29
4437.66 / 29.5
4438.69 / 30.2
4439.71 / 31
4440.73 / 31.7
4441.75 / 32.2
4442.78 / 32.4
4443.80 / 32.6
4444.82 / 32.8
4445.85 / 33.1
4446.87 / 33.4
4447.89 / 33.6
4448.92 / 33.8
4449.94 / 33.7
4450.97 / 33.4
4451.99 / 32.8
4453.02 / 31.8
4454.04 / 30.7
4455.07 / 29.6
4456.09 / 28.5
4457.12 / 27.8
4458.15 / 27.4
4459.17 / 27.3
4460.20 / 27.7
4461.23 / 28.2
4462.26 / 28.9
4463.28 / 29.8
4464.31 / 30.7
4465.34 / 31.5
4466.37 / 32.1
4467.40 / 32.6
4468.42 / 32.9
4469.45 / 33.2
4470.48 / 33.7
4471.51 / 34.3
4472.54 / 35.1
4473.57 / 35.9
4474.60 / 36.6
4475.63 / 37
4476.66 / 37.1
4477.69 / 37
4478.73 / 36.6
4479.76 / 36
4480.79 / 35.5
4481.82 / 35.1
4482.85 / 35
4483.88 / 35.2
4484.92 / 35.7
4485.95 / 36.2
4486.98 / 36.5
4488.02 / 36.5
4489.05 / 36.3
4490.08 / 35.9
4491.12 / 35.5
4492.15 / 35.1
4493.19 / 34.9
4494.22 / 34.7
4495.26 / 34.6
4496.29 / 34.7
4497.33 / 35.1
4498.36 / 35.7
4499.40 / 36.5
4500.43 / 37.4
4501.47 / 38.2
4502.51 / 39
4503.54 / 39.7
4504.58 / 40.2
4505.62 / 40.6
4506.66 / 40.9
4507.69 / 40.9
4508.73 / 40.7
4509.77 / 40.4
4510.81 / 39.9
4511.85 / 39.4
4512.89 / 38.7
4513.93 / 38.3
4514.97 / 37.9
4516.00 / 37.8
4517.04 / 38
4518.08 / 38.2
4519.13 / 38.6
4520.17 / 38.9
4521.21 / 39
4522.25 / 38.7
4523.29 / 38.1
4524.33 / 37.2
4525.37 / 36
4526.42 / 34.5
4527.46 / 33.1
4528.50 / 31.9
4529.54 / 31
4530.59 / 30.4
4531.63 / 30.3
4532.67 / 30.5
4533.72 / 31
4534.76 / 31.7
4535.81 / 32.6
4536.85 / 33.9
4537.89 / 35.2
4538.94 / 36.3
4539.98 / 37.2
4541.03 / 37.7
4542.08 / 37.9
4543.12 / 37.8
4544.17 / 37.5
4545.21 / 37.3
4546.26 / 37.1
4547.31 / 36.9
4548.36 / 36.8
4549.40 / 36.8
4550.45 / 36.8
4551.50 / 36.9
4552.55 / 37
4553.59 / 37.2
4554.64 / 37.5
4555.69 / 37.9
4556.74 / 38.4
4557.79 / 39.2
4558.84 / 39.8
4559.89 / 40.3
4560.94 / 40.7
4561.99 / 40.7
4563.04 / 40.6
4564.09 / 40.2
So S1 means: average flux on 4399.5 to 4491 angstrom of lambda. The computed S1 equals 31.4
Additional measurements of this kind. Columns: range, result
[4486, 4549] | 36.6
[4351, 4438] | 29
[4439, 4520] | 34.8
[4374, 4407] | 27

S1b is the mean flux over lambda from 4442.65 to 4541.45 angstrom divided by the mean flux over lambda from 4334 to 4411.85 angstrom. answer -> 1.22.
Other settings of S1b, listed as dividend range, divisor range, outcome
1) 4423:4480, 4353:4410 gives 1.13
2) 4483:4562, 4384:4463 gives 1.26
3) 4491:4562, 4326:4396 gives 1.29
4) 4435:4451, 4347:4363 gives 1.06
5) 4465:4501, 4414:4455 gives 1.13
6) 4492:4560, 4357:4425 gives 1.28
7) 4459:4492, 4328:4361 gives 1.18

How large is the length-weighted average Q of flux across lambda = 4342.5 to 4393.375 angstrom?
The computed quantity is 28.8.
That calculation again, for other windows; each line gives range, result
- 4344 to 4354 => 30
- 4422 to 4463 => 30.9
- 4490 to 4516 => 37.8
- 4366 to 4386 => 28.7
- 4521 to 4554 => 35.4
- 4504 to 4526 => 38.9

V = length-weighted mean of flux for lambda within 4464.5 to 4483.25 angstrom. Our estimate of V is 34.8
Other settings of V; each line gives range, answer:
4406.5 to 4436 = 29.8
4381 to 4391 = 23.3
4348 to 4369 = 30.8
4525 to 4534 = 32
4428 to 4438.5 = 30.1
